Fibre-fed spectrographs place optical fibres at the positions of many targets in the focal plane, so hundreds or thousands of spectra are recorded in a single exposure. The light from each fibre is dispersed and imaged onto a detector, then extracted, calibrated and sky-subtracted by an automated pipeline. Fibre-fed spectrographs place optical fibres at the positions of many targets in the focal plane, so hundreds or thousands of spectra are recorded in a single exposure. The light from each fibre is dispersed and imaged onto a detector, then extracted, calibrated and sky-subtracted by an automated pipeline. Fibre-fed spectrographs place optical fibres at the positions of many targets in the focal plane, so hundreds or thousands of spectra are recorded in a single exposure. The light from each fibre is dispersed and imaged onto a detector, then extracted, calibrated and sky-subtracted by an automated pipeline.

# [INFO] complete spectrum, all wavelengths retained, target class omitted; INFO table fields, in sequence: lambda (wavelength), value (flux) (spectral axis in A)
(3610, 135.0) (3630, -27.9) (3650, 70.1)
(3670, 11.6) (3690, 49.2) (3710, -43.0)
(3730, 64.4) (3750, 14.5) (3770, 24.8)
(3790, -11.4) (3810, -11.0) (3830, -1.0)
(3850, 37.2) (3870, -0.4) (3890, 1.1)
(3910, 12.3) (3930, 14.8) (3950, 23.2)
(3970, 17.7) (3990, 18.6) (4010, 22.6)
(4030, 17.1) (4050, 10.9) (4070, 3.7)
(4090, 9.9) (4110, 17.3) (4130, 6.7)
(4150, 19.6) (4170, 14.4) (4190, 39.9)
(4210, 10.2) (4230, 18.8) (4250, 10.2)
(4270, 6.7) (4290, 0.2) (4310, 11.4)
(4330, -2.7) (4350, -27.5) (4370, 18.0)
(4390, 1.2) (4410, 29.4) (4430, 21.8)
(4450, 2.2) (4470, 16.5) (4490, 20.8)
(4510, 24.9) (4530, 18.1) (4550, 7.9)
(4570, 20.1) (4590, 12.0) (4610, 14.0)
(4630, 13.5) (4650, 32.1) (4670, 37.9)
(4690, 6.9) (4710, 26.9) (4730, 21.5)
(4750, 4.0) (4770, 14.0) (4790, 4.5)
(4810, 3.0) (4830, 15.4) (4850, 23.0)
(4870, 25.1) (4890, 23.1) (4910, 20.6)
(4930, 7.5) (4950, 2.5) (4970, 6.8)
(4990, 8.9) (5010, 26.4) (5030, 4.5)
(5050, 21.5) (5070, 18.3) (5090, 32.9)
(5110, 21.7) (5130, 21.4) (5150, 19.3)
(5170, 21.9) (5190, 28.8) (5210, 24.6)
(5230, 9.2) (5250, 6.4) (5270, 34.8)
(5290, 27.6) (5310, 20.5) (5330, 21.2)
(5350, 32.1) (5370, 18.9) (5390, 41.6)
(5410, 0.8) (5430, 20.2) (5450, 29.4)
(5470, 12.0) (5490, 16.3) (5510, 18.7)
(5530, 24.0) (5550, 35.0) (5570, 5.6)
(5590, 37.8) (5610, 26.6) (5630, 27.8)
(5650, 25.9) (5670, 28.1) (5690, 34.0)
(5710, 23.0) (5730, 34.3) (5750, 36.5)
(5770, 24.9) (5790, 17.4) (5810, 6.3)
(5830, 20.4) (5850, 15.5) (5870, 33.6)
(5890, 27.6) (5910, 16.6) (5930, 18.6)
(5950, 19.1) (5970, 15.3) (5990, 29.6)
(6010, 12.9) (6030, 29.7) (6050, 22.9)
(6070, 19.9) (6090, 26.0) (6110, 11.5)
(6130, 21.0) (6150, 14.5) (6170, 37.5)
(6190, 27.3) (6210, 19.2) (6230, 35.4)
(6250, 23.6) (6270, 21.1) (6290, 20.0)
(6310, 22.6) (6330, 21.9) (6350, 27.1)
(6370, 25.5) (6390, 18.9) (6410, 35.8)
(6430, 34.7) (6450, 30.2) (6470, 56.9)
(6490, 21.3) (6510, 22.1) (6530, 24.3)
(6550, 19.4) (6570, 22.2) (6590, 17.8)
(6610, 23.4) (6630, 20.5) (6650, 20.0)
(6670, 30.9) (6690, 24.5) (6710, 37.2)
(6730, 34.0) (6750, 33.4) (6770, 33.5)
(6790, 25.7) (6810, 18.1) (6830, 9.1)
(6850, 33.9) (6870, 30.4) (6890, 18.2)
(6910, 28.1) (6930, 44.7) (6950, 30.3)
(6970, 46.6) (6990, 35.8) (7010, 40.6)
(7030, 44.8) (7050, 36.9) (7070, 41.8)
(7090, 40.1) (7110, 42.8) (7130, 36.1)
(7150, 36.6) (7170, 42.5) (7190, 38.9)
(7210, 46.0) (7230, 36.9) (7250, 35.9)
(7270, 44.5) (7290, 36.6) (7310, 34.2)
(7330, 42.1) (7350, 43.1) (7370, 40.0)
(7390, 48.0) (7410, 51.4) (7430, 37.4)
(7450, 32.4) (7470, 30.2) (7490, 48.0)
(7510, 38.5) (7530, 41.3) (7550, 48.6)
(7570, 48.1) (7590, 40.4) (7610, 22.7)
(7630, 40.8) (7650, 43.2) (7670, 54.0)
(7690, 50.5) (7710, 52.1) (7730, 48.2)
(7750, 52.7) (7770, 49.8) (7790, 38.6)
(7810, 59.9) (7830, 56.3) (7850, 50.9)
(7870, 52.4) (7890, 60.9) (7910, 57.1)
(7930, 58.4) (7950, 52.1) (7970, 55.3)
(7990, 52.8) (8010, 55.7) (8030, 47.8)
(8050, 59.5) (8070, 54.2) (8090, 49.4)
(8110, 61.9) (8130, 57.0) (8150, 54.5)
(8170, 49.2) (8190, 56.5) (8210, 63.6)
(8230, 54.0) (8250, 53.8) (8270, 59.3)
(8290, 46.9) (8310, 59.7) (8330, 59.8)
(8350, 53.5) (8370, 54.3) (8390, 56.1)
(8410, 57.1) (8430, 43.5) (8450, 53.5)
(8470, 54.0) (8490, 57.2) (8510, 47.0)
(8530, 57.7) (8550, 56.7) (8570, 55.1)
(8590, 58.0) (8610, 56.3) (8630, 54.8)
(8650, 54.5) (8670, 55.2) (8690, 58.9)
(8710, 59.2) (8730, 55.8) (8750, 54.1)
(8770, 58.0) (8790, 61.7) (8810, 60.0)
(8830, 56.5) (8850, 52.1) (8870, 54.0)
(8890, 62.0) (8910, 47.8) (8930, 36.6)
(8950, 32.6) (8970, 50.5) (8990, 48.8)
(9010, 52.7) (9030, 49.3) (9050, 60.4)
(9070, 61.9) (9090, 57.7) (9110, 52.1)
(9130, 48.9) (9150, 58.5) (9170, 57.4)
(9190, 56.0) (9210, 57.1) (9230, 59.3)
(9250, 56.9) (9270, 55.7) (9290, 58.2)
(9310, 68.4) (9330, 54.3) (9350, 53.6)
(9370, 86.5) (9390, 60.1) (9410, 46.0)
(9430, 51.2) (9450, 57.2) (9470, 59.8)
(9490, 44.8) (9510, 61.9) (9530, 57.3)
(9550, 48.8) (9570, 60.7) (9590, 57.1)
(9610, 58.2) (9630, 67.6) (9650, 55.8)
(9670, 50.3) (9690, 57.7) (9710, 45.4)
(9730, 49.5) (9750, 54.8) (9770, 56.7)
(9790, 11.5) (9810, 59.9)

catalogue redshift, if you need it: 0.73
